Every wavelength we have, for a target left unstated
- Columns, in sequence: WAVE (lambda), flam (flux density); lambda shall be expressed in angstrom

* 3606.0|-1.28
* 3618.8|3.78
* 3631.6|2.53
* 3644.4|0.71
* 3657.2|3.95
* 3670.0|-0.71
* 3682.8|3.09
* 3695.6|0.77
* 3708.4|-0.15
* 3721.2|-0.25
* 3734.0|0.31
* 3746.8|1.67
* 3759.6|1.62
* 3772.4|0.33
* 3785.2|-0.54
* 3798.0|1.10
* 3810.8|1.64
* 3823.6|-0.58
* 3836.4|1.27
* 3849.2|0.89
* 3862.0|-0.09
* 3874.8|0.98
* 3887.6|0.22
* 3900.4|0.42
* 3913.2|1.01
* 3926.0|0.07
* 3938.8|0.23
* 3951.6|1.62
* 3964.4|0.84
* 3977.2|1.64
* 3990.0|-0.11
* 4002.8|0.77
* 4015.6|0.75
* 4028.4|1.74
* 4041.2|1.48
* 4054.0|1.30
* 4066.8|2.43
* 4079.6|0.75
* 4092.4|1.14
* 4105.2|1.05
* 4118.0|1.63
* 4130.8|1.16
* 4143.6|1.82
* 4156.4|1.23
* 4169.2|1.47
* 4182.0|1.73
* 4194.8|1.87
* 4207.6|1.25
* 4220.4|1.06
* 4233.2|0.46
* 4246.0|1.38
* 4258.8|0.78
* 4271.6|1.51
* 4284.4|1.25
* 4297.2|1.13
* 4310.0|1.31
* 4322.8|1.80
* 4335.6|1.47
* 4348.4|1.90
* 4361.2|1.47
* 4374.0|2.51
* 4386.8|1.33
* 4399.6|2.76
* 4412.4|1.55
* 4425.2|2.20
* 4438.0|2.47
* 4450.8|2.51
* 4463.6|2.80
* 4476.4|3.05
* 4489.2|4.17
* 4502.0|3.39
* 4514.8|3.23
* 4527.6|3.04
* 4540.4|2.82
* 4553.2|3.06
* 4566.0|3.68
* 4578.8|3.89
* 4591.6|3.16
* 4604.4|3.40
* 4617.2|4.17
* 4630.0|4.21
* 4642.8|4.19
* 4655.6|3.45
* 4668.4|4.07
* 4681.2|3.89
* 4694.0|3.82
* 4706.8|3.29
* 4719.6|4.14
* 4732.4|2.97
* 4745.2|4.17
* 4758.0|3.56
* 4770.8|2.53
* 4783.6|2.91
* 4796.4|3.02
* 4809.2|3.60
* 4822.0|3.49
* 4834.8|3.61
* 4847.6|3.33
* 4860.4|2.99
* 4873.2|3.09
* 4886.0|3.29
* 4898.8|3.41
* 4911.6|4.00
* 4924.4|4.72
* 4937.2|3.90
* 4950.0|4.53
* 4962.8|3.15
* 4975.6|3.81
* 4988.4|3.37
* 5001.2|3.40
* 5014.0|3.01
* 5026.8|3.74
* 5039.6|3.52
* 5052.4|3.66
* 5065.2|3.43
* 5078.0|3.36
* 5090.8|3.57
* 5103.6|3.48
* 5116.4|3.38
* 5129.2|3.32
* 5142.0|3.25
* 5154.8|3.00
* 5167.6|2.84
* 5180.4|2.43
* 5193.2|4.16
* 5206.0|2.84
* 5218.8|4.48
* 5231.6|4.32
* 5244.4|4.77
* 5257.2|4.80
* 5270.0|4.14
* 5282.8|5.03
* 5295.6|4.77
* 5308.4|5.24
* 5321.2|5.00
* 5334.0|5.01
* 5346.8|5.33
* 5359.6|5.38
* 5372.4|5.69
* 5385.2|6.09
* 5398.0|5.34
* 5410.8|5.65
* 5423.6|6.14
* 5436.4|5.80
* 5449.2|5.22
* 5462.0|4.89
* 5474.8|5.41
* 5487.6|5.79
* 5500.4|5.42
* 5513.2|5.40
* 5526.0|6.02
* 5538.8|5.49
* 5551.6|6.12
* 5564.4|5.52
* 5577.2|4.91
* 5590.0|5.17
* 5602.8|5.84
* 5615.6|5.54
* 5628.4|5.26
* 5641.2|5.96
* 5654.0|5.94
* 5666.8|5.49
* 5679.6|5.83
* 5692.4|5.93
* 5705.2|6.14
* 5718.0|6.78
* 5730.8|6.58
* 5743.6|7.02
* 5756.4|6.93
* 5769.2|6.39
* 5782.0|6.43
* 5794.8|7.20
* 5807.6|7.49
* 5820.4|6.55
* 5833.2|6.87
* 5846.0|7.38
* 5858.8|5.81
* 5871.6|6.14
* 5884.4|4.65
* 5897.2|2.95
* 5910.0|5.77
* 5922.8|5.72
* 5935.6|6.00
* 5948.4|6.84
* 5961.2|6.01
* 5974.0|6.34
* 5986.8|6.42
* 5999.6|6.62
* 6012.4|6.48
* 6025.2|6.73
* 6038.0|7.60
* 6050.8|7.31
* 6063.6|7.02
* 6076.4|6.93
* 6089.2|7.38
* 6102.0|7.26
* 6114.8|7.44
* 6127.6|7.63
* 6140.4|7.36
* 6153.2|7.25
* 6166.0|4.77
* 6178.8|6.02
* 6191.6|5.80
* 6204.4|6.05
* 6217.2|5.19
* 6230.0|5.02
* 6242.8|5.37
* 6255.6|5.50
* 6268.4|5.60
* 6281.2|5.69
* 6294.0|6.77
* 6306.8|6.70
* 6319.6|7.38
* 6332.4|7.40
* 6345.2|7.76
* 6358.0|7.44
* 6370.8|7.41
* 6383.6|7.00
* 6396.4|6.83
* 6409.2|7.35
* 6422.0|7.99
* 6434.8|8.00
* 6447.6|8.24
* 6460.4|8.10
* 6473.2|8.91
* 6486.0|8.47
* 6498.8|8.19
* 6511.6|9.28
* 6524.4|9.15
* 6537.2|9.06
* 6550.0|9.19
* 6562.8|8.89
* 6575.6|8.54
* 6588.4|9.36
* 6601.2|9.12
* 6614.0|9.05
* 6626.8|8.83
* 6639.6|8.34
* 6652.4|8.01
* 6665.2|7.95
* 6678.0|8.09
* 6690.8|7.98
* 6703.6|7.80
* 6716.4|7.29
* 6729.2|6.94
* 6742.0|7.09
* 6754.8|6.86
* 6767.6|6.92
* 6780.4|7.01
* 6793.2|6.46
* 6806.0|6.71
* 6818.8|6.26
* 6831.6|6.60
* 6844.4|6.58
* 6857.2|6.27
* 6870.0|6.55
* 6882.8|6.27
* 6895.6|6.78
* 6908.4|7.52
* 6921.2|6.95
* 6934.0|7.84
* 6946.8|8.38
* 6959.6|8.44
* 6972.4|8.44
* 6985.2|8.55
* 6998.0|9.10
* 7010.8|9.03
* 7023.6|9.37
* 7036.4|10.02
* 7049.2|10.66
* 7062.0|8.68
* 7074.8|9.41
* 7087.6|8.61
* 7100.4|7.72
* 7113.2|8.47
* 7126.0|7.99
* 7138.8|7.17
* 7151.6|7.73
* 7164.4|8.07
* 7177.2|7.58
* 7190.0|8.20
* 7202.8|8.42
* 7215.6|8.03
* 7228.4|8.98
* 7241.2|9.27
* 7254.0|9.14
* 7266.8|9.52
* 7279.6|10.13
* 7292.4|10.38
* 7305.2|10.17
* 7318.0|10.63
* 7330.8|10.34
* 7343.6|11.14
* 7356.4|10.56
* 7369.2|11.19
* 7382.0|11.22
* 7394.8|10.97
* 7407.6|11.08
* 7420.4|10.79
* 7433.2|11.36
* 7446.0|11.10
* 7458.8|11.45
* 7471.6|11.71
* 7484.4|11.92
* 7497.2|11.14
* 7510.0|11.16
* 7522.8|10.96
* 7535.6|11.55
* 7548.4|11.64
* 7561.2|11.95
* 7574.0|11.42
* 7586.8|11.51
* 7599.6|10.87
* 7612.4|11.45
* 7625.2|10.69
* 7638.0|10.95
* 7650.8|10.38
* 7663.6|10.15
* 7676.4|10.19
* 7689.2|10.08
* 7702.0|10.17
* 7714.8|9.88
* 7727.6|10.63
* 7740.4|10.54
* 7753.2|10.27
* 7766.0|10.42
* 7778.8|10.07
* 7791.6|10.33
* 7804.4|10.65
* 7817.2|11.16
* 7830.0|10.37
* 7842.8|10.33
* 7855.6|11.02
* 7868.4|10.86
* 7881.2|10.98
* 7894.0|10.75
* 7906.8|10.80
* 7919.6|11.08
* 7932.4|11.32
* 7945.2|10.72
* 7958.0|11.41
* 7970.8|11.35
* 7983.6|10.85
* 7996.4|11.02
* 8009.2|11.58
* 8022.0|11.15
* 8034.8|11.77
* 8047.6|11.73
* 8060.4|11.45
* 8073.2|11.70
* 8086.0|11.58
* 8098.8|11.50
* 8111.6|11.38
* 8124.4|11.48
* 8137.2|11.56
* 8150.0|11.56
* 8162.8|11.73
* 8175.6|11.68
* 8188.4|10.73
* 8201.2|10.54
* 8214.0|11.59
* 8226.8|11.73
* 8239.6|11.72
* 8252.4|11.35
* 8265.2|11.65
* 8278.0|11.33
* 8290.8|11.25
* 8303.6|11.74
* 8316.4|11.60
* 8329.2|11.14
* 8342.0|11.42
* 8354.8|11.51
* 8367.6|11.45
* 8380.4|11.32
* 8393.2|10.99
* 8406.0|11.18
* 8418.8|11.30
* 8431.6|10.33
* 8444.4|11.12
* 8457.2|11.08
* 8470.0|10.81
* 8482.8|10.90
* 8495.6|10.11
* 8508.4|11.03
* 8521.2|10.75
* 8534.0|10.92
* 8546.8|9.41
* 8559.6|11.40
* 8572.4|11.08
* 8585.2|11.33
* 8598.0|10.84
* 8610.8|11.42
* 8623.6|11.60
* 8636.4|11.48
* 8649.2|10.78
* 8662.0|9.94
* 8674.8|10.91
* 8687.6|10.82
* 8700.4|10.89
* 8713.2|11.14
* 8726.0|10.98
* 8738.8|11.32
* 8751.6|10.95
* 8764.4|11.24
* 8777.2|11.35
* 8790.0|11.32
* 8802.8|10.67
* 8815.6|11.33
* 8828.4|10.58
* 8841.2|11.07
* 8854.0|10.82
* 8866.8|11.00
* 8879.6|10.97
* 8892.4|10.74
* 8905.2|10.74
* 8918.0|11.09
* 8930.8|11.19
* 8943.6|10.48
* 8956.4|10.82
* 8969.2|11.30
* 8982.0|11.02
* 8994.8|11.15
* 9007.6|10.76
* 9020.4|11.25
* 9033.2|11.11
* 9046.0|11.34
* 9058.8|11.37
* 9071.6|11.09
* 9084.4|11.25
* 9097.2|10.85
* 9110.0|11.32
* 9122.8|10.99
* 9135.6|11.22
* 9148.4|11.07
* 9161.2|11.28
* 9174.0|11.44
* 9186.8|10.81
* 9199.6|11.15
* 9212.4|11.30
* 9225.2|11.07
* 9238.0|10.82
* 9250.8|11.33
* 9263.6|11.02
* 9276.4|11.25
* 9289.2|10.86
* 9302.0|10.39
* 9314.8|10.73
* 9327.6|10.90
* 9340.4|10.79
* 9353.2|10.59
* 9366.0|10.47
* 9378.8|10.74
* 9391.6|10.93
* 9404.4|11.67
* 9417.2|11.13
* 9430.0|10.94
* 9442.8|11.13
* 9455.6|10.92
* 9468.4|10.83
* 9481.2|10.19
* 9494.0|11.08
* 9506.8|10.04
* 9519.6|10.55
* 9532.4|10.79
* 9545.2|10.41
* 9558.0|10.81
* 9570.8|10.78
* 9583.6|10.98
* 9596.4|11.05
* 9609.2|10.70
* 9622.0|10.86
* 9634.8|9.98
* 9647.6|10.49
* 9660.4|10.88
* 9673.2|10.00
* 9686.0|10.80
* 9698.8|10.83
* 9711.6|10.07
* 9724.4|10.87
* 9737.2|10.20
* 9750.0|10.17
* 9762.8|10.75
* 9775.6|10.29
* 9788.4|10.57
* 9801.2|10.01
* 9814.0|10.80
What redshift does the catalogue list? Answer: 0.00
